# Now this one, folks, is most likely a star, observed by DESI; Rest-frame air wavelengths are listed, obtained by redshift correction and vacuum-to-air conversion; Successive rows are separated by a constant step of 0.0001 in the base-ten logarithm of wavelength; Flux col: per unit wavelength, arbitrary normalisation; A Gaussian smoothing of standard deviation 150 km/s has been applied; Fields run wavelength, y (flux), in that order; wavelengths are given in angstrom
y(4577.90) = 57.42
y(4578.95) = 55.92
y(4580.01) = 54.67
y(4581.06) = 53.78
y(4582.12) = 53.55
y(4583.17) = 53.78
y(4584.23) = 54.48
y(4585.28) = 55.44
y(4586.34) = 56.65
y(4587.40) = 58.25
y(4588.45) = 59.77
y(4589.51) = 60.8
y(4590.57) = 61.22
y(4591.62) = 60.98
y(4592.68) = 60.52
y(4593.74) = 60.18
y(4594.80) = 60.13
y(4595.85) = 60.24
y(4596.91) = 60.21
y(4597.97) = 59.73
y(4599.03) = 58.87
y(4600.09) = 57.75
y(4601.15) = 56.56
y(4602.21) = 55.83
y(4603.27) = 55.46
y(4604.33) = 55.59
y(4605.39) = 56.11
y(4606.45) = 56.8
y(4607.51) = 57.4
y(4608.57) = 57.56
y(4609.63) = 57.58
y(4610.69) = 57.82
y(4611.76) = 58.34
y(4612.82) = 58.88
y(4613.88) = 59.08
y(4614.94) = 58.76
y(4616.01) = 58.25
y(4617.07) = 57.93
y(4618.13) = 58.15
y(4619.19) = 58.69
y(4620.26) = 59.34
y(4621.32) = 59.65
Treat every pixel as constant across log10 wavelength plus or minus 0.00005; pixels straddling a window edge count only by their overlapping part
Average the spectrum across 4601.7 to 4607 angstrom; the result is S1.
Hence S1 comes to 56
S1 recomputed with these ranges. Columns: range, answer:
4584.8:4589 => 57.5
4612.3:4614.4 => 59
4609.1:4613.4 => 58.1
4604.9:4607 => 56.5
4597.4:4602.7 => 57.7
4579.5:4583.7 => 54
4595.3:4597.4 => 60.4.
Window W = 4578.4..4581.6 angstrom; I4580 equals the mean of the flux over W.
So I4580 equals 54.8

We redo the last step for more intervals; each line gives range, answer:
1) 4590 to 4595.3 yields 60.6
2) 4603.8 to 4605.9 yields 55.9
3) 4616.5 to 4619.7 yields 58.4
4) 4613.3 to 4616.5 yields 58.7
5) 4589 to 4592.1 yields 61.1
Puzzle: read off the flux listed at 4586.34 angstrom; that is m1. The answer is 56.65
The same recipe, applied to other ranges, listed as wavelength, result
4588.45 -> 59.77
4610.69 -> 57.82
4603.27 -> 55.46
